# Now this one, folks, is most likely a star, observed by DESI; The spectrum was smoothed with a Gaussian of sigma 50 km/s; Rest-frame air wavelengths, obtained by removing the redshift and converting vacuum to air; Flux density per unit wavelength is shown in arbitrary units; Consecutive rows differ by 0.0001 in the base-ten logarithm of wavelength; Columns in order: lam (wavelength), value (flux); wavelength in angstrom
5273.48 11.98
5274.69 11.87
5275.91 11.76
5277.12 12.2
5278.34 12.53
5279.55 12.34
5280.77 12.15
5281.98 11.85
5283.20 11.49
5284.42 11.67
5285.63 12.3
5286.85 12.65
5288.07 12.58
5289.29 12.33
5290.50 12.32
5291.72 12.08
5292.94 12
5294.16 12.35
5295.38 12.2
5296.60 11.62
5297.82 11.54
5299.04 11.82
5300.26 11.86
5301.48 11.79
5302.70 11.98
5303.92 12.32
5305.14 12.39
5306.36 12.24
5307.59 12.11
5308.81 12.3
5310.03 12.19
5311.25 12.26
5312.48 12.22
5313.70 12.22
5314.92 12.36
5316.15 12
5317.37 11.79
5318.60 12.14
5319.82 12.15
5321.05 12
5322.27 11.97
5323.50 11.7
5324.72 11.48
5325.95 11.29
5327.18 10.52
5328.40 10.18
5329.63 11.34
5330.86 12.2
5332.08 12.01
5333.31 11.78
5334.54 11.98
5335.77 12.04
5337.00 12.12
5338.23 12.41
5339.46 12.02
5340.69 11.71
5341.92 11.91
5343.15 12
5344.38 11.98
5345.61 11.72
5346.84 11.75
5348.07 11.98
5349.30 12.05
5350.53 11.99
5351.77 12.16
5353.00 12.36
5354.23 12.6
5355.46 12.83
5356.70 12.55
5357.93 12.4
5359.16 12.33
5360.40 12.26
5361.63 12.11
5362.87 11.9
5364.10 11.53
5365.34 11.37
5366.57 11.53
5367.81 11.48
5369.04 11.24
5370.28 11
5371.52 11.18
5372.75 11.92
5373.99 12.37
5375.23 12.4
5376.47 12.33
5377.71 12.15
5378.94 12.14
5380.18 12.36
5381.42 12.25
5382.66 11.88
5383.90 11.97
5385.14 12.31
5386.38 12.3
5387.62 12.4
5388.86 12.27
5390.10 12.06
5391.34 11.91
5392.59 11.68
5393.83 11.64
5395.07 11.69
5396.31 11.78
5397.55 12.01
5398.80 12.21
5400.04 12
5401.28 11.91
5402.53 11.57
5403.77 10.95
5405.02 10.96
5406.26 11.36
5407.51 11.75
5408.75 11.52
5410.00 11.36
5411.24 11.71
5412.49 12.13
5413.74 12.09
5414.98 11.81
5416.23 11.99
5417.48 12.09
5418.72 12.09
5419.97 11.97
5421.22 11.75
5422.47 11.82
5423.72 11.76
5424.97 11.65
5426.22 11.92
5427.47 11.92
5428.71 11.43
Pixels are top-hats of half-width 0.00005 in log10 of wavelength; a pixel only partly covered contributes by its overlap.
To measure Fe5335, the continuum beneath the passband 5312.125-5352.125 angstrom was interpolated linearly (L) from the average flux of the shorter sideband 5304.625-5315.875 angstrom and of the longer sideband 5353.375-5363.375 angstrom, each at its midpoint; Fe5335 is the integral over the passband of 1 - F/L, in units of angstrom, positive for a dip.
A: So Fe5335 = 1.5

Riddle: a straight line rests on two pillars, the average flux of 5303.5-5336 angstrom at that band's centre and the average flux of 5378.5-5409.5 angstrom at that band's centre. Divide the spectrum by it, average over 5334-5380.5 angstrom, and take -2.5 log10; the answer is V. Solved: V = -0.011 mag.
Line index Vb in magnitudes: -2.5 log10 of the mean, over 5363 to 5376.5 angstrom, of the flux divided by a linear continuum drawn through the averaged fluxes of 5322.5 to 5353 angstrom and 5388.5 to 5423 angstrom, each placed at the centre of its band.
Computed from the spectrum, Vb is 0.01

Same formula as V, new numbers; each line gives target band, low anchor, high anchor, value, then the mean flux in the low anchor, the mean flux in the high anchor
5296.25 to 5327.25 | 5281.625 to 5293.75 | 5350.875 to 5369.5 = 0.01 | 12.1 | 12.1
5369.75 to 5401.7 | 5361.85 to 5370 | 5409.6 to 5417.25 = -0.03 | 11.5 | 11.9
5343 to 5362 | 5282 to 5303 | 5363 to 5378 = -0.04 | 12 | 11.7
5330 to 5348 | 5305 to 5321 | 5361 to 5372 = -0.01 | 12.2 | 11.5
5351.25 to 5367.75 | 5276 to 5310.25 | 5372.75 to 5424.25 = -0.01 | 12.1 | 11.9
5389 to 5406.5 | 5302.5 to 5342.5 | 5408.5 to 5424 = 0.01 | 11.9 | 11.9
